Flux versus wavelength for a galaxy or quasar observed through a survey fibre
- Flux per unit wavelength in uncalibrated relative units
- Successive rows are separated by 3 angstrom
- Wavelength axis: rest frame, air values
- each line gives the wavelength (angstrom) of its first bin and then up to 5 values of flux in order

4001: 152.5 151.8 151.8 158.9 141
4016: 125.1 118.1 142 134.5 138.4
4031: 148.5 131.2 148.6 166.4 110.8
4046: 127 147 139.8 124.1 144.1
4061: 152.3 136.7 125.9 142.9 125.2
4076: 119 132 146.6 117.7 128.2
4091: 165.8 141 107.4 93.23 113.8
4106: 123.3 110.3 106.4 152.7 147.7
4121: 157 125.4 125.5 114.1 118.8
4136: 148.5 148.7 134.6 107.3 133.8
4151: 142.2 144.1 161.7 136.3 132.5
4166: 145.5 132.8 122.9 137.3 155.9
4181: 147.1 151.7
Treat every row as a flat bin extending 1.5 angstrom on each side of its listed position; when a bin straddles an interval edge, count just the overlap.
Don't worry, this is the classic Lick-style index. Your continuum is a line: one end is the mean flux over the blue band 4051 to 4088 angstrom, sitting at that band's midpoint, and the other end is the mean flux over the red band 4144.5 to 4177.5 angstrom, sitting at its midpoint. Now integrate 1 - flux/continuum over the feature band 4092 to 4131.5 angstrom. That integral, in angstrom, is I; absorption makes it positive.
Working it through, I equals 3.0 angstrom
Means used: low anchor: 134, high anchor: 138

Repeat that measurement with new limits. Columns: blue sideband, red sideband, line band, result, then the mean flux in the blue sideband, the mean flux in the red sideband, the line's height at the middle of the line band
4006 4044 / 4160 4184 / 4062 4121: 4.5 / 140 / 140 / 140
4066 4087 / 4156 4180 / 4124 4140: 0.7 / 130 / 140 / 136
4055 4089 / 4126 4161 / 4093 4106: 1.9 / 133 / 135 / 134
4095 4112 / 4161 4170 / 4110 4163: -4.6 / 110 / 137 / 125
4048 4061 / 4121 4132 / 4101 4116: 1.2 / 140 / 126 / 130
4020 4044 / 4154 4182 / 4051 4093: 1.4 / 140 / 141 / 141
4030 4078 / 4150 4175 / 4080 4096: -0.1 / 137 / 140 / 138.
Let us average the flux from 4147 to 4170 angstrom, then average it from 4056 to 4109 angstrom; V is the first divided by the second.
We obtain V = 1.1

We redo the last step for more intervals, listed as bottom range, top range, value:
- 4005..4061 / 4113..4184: 0.99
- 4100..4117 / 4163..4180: 1.16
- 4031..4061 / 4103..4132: 0.92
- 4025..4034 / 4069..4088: 0.93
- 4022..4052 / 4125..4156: 0.95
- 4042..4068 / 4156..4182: 1.04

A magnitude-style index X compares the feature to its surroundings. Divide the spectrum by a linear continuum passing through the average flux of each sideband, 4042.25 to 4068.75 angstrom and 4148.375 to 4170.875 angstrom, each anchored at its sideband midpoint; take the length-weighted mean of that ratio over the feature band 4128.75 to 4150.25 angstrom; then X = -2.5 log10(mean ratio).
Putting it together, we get 0.08 mag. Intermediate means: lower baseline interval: 135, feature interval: 130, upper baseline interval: 141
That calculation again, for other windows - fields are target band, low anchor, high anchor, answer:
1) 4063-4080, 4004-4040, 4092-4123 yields 0.02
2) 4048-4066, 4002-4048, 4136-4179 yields 0.00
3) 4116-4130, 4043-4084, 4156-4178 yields 0.00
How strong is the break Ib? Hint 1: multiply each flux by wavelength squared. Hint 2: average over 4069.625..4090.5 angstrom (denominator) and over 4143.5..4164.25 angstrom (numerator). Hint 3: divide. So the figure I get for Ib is 1.08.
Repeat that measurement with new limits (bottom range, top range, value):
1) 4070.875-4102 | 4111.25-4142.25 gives 1.08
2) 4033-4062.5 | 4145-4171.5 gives 1.05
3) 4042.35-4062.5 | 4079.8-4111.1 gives 0.93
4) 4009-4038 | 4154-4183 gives 1.10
